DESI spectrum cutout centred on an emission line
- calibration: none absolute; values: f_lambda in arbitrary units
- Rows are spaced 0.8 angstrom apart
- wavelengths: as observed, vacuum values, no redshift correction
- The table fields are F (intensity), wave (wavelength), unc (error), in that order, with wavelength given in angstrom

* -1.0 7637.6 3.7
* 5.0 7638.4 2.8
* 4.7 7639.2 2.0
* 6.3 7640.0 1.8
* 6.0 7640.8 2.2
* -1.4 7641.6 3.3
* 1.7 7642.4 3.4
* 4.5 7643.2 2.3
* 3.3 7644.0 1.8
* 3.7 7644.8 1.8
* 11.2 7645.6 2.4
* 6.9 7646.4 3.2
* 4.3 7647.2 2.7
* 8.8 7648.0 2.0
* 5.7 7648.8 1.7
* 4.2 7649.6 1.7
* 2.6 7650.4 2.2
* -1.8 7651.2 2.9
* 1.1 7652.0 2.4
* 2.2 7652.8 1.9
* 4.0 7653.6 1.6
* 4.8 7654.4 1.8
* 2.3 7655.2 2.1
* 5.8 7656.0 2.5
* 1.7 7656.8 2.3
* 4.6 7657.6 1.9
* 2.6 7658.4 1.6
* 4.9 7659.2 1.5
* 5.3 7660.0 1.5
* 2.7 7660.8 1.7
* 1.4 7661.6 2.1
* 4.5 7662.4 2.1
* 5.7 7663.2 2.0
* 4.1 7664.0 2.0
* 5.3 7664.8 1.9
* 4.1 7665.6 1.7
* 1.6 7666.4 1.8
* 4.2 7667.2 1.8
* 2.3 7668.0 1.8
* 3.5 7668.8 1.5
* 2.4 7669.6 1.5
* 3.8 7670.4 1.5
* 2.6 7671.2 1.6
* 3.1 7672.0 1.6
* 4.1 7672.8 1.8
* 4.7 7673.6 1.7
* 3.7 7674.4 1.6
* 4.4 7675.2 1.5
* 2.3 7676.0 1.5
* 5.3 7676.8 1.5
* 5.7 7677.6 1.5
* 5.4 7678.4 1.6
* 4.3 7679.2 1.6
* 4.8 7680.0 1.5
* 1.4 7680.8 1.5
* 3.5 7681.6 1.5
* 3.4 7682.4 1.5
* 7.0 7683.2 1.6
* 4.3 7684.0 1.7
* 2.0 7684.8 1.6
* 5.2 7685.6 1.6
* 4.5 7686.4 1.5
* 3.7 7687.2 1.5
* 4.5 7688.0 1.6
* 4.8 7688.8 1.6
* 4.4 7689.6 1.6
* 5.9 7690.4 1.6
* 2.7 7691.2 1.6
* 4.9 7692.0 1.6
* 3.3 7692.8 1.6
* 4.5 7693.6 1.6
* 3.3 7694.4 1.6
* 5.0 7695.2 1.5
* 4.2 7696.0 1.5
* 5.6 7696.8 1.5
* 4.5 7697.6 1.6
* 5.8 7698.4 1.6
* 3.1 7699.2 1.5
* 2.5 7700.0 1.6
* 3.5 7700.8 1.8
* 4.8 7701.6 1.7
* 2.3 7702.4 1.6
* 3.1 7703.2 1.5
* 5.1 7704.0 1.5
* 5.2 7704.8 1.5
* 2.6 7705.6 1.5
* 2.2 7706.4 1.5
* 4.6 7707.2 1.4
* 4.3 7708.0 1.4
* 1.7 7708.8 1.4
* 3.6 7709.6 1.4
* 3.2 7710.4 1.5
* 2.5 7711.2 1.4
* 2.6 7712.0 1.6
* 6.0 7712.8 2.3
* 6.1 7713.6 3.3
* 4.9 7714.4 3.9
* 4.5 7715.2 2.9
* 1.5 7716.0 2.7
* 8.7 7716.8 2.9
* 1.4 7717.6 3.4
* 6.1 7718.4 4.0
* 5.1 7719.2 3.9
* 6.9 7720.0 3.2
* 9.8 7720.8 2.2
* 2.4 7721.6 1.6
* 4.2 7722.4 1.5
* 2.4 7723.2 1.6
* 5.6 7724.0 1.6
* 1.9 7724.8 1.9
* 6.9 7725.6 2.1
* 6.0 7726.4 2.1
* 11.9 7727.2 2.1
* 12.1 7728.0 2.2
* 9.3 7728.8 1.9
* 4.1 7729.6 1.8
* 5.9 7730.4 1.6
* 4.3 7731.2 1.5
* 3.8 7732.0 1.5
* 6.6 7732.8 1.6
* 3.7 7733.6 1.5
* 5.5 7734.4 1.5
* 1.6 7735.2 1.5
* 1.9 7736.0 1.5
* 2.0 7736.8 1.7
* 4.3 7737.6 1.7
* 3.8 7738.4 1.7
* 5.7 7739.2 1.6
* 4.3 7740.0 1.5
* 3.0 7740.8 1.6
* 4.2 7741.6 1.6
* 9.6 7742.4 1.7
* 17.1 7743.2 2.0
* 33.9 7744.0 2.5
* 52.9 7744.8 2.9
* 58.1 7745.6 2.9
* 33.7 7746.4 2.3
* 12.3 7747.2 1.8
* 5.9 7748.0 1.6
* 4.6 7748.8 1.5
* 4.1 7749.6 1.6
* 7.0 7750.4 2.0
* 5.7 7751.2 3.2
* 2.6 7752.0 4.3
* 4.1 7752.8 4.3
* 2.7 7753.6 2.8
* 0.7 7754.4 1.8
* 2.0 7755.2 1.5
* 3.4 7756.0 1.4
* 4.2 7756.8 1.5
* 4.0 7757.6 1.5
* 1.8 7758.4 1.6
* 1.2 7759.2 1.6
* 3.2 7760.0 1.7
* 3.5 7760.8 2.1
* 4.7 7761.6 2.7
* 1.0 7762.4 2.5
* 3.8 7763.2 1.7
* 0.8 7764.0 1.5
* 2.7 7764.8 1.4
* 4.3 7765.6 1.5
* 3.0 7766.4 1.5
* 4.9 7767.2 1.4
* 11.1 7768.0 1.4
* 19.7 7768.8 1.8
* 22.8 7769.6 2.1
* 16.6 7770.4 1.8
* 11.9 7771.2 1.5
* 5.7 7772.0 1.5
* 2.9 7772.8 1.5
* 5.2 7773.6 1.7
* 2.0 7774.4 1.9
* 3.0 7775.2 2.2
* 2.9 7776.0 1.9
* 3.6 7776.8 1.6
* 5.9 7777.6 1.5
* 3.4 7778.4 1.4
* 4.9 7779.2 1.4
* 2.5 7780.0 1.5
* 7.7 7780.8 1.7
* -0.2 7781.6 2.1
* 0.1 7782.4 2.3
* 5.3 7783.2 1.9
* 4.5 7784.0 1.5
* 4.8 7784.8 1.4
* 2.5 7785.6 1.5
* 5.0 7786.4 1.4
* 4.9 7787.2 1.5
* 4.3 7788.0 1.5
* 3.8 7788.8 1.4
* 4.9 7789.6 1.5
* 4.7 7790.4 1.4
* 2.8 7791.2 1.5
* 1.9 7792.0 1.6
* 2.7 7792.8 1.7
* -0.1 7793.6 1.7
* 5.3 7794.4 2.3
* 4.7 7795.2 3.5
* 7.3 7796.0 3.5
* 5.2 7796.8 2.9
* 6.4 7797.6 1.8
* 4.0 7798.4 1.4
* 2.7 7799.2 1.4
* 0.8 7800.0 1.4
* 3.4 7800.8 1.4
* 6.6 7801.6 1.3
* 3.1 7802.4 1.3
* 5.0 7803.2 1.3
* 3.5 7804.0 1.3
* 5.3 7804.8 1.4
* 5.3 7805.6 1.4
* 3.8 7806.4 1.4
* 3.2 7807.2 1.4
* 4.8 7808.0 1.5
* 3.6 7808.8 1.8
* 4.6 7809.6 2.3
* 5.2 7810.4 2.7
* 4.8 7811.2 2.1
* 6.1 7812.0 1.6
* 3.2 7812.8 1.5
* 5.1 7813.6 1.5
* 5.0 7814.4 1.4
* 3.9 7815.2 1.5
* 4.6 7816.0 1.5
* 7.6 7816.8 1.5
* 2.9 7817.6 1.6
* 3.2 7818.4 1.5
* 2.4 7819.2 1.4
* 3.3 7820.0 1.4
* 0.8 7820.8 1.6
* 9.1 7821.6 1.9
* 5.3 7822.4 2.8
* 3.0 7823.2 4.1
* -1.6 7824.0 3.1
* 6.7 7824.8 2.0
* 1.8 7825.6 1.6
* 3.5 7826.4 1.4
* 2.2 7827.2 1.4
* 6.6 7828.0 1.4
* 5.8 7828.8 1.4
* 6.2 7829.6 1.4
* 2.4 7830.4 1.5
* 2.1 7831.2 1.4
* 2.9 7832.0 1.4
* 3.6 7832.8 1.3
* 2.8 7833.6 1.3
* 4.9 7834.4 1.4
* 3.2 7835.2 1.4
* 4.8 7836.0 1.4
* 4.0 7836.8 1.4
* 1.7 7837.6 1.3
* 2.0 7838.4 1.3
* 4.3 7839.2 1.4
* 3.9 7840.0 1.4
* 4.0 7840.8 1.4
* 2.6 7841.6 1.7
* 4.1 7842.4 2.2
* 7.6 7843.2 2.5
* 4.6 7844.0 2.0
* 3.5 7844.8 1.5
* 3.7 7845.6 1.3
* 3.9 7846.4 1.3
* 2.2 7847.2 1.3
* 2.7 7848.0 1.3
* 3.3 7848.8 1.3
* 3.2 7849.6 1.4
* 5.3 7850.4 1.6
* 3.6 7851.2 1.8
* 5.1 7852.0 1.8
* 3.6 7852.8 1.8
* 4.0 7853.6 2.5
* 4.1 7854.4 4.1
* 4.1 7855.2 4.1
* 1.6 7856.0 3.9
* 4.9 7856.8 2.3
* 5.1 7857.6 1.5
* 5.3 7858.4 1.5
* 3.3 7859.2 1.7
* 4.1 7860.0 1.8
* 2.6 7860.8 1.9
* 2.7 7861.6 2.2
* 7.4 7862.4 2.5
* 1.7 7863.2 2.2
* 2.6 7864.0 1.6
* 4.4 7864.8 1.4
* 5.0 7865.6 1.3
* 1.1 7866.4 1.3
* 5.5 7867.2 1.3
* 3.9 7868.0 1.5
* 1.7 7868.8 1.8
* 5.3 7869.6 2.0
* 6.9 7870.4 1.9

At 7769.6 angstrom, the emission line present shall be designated [N II]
